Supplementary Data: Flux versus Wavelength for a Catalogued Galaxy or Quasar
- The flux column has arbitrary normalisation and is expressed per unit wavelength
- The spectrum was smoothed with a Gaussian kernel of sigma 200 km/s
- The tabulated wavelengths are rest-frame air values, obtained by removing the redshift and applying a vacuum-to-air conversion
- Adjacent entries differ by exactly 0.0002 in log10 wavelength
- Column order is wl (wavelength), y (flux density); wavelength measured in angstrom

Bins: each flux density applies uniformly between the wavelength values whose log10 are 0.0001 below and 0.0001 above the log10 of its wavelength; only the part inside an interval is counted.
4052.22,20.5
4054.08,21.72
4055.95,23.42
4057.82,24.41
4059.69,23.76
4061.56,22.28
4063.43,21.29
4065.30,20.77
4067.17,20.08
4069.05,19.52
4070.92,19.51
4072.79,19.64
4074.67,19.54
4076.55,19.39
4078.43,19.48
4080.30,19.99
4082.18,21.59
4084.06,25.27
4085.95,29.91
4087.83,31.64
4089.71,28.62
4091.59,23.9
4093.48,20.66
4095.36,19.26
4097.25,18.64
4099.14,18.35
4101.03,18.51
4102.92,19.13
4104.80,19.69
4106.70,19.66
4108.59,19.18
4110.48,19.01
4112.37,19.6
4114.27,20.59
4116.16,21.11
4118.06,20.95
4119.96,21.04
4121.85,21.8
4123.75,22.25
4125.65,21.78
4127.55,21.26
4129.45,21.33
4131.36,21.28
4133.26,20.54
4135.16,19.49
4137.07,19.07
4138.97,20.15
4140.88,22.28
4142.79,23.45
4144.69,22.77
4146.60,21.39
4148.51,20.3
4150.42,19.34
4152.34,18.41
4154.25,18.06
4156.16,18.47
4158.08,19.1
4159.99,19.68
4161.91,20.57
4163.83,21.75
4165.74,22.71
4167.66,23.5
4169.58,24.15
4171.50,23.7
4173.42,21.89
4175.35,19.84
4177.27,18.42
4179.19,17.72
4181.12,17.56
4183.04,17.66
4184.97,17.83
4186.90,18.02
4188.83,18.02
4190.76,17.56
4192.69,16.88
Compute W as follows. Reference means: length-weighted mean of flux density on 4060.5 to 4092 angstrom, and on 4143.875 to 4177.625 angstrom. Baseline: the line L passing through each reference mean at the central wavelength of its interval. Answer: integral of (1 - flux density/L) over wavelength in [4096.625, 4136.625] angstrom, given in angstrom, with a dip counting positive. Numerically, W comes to 2.6 angstrom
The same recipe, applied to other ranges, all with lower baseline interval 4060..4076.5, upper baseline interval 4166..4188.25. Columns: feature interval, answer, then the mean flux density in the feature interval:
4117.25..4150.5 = -1.6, 21.2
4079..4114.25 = -2.5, 21.8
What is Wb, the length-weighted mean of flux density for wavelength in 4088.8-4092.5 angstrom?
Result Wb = 26.3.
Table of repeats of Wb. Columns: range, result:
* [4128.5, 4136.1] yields 20.7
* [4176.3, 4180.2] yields 18.1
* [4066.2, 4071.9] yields 19.7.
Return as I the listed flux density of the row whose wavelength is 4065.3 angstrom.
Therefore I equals 20.77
